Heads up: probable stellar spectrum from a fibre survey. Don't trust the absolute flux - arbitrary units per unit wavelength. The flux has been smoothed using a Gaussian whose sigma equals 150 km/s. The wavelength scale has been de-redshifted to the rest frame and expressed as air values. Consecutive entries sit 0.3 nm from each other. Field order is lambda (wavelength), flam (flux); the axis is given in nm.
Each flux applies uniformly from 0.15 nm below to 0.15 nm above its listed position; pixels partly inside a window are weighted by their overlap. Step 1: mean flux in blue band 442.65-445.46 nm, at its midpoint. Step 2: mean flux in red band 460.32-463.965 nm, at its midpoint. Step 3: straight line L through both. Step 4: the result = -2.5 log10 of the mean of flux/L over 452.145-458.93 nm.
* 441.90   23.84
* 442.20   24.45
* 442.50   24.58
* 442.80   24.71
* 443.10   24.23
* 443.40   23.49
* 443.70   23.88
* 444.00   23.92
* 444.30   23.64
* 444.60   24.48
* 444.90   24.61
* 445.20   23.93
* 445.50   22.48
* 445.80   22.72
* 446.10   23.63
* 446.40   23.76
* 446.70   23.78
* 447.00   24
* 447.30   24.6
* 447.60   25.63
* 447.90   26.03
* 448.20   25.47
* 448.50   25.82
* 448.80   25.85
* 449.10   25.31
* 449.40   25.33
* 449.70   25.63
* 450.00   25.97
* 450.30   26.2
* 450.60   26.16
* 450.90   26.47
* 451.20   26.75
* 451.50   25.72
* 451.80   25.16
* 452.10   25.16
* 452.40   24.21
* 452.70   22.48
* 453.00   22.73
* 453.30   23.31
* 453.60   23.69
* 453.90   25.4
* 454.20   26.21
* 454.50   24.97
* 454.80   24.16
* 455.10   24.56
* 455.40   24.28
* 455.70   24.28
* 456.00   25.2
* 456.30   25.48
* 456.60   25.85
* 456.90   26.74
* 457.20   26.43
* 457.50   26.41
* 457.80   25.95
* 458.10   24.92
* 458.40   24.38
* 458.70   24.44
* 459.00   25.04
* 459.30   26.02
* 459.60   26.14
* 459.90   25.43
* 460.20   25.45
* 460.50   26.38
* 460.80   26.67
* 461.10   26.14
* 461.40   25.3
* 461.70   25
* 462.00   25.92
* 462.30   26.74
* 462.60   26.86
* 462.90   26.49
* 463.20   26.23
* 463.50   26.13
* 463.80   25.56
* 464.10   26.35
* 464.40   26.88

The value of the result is 0.02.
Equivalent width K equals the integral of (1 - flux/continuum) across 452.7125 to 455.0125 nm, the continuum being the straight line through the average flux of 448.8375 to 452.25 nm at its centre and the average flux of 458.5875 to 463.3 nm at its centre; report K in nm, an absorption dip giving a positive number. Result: 0.14 nm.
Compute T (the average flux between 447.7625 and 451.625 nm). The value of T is 25.9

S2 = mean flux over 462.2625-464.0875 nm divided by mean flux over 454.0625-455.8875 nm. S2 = 1.1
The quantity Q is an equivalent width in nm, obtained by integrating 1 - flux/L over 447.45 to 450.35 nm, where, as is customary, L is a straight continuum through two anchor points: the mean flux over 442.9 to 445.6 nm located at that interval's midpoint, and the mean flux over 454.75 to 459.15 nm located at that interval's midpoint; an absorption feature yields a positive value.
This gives -0.16 nm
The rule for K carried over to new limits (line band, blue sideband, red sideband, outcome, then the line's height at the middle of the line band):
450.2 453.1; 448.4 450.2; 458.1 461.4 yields 0.06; 25.6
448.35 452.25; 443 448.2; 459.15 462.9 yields -0.18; 24.7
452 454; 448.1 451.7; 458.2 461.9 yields 0.15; 25.8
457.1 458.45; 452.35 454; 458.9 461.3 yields -0.03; 25.1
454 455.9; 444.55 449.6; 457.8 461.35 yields 0.03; 25.2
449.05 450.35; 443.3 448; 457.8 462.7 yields -0.06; 24.5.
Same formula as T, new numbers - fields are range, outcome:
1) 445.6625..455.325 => 24.9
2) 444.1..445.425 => 24.1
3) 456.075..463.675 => 25.9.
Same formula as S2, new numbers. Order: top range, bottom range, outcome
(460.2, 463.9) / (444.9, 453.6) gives 1.05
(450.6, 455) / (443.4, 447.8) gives 1.04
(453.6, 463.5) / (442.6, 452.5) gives 1.03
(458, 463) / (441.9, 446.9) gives 1.08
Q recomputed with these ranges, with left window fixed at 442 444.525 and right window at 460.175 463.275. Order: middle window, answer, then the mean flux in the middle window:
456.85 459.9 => 0.019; 25.6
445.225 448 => 0.052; 24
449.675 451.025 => -0.067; 26.1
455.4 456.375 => 0.025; 24.8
